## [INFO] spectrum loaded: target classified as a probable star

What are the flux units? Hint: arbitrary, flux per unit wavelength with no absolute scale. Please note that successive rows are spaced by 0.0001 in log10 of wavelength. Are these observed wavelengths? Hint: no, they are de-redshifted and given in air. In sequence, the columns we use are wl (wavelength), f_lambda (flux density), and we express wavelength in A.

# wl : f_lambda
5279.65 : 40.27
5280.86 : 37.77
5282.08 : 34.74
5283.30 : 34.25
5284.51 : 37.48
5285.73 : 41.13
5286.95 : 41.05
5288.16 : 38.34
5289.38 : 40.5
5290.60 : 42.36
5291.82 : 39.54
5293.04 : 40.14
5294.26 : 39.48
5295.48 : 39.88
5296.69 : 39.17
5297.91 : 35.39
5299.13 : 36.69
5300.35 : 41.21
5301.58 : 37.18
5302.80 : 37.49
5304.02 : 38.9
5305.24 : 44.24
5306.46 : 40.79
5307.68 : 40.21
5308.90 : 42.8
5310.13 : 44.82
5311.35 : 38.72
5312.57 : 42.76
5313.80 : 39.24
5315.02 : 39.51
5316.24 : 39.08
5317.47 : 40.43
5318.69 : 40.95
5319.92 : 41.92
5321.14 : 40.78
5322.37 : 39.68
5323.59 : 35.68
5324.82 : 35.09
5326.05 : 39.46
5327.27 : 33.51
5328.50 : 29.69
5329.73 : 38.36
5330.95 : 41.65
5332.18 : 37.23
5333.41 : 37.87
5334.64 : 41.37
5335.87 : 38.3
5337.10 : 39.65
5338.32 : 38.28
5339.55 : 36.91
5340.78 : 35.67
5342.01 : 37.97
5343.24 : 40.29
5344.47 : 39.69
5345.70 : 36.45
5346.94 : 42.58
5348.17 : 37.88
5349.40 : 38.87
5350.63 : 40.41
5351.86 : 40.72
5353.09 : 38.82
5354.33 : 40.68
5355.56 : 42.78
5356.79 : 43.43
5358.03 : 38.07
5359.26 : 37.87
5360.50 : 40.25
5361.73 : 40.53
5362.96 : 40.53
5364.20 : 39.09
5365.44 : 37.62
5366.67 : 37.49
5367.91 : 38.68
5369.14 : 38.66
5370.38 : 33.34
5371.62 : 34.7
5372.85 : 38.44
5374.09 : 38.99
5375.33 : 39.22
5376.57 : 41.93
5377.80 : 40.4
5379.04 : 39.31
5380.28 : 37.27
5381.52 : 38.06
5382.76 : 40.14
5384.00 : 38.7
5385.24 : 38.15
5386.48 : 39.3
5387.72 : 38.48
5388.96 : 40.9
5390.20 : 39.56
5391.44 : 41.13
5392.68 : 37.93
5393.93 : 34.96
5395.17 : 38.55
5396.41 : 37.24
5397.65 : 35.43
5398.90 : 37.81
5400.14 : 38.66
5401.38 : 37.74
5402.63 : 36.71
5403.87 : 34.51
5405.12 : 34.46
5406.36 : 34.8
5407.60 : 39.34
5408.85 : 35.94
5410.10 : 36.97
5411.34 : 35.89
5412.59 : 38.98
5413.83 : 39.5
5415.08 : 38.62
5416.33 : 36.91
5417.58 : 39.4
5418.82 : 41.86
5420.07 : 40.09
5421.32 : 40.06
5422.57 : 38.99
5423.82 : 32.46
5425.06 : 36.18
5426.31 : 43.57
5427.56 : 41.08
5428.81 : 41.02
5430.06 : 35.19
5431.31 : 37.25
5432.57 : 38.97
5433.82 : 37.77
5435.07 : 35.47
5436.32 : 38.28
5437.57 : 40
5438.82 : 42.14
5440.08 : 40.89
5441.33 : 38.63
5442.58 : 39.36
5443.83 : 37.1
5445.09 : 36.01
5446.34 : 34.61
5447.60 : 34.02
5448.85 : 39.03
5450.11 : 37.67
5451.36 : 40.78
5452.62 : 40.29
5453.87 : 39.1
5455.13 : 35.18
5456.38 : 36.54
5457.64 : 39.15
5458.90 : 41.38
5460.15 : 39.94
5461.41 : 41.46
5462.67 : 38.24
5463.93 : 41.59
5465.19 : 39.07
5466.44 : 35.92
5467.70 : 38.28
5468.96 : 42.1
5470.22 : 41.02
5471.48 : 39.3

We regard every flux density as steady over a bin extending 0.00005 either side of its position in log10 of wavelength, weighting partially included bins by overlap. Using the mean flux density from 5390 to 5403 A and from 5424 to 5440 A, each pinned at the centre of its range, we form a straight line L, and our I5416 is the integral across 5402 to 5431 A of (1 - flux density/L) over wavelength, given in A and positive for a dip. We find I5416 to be 0.3 A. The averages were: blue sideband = 37.7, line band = 37.9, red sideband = 38.8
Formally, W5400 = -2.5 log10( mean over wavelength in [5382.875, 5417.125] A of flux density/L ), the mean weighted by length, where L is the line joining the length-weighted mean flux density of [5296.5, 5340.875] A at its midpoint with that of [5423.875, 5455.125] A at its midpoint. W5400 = 0.024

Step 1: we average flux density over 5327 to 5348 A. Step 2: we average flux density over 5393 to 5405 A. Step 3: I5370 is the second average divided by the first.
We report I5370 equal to 1.0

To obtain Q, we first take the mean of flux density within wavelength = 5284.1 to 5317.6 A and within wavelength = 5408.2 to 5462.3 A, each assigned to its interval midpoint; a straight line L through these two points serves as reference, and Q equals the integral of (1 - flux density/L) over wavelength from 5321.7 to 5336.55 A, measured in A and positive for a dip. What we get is 0.9 A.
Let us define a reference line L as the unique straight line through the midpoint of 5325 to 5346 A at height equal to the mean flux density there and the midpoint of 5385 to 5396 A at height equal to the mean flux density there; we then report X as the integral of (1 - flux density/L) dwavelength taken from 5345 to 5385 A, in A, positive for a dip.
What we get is -0.9 A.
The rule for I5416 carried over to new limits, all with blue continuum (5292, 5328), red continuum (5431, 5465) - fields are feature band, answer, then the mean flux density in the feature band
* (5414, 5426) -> 0.08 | 38.5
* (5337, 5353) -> 0.16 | 38.9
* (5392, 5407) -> 0.88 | 36.6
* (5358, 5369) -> 0.05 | 39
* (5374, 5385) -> -0.09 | 39.3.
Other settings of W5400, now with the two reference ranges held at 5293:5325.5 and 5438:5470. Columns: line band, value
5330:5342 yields 0.03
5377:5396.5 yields 0.01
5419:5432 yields 0.01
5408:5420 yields 0.02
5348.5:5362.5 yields -0.02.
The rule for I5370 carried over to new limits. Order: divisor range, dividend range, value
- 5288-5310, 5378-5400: 0.97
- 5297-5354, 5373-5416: 0.98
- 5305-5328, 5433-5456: 0.96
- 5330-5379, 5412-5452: 0.99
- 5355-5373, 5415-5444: 1.00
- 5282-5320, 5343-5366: 1.00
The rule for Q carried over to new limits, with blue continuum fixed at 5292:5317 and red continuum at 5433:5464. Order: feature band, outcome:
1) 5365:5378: 0.4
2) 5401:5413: 0.8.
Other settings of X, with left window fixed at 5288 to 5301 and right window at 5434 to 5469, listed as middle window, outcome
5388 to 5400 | 0.2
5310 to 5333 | 0.3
